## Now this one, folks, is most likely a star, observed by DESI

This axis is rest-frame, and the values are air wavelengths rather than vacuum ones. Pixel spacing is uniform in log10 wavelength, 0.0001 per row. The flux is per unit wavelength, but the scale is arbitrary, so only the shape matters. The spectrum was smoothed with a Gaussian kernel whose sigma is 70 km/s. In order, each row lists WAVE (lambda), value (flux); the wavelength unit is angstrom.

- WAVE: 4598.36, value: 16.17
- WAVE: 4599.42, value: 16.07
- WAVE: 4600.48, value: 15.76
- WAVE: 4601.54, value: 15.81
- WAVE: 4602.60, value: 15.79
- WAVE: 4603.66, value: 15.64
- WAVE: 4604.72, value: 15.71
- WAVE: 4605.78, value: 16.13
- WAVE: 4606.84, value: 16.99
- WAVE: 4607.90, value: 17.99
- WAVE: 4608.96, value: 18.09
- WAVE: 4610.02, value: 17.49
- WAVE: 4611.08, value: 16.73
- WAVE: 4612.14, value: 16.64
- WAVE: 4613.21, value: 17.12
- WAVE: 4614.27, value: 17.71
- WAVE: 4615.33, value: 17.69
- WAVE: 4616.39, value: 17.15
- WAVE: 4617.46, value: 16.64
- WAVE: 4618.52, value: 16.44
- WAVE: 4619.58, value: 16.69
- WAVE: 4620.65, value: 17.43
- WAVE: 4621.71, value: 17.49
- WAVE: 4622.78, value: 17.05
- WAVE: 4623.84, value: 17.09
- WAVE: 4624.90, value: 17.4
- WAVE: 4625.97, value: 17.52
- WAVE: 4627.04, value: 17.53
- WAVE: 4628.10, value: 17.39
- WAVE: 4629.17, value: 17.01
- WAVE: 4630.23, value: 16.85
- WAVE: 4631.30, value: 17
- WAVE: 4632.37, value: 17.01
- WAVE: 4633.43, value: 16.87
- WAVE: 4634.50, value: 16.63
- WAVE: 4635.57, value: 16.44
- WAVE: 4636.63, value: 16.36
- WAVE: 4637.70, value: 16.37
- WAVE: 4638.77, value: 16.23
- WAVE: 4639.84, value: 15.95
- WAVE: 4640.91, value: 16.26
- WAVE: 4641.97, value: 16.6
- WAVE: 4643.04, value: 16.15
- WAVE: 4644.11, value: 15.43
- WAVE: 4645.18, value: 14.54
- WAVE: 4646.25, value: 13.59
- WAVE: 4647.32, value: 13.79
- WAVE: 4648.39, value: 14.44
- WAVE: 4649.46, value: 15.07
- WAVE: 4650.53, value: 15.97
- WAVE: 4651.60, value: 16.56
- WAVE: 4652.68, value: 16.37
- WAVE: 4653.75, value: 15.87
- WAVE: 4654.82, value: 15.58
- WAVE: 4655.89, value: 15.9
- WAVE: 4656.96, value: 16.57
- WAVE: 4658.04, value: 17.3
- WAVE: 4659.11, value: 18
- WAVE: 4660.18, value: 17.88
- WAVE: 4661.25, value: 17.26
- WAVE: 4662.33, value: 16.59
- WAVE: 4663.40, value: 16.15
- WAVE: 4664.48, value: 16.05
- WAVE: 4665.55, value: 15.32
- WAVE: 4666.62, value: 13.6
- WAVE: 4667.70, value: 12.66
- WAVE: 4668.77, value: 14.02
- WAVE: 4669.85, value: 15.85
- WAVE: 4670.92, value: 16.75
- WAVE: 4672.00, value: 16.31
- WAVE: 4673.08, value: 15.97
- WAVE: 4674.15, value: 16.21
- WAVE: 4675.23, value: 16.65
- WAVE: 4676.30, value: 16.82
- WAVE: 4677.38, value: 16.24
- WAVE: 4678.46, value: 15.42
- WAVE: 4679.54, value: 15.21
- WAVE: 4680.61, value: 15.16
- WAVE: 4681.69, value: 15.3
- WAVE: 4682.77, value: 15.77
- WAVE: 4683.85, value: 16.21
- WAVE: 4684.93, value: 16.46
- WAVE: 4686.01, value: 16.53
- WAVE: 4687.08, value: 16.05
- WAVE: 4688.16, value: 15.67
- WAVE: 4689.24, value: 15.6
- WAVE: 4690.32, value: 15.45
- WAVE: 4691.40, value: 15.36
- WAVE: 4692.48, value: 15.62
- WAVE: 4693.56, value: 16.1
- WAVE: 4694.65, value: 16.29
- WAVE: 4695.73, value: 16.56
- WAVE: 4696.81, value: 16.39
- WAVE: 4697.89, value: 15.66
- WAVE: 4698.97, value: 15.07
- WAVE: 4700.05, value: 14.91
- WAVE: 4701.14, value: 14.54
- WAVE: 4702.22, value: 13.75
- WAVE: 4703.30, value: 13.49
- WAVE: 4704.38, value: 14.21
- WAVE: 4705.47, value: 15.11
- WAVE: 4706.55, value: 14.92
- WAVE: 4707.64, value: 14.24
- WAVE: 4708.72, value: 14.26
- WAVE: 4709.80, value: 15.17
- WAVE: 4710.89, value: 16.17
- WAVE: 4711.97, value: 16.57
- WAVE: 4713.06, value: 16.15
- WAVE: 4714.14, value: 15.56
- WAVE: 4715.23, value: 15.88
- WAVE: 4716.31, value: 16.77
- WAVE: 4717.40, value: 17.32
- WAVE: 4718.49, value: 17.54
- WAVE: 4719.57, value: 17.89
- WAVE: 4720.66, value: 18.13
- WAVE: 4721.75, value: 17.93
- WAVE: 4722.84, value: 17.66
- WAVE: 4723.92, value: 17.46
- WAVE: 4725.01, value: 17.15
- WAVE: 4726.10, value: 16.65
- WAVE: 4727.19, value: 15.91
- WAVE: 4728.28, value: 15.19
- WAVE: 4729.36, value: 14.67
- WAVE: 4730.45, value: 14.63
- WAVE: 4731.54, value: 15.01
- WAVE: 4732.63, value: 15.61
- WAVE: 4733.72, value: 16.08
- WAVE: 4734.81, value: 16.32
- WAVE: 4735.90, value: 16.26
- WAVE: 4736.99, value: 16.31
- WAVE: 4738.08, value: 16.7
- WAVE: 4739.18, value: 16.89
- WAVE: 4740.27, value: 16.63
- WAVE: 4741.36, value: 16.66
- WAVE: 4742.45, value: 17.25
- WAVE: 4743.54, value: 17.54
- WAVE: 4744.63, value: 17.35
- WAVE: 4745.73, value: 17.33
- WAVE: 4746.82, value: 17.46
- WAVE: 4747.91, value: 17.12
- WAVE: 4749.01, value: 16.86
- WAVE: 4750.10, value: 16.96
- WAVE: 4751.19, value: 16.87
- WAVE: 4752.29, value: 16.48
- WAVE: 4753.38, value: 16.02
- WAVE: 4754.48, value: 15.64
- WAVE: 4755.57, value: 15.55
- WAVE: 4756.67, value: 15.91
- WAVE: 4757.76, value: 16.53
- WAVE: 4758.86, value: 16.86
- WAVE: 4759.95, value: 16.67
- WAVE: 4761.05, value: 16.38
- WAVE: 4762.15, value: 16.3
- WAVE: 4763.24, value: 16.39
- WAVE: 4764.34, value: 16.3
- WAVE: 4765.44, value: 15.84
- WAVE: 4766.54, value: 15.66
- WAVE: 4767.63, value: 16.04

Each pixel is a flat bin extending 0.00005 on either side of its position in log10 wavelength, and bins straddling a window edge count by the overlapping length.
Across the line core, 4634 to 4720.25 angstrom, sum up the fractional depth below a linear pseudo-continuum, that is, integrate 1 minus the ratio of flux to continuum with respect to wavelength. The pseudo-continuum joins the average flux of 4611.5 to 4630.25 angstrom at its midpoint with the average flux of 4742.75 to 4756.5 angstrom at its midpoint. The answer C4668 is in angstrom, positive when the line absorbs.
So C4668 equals 6.1 angstrom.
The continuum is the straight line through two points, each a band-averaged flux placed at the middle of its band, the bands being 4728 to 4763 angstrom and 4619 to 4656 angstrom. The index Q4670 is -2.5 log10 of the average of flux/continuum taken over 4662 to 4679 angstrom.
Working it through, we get 0.05 mag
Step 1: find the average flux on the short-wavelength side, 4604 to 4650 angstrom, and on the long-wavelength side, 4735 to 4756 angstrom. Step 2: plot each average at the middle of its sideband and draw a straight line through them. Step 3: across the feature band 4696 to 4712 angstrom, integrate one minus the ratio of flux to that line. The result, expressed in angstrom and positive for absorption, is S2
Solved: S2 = 1.67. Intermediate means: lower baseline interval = 16.6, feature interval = 14.9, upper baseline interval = 16.7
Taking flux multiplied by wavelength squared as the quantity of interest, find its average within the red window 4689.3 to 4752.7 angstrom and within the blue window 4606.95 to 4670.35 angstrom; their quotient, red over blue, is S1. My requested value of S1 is 1.02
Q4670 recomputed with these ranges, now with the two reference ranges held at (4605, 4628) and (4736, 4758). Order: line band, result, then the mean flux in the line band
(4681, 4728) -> 0.06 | 15.9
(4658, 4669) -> 0.07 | 15.9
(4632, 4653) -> 0.08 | 15.8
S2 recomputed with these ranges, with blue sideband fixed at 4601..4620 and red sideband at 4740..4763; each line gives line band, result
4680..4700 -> 1.1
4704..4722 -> 0.7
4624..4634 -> -0.2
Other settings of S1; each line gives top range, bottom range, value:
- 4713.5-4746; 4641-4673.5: 1.09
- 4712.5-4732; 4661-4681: 1.08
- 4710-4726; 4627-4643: 1.05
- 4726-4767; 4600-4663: 1.04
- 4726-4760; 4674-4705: 1.07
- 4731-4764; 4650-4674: 1.07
